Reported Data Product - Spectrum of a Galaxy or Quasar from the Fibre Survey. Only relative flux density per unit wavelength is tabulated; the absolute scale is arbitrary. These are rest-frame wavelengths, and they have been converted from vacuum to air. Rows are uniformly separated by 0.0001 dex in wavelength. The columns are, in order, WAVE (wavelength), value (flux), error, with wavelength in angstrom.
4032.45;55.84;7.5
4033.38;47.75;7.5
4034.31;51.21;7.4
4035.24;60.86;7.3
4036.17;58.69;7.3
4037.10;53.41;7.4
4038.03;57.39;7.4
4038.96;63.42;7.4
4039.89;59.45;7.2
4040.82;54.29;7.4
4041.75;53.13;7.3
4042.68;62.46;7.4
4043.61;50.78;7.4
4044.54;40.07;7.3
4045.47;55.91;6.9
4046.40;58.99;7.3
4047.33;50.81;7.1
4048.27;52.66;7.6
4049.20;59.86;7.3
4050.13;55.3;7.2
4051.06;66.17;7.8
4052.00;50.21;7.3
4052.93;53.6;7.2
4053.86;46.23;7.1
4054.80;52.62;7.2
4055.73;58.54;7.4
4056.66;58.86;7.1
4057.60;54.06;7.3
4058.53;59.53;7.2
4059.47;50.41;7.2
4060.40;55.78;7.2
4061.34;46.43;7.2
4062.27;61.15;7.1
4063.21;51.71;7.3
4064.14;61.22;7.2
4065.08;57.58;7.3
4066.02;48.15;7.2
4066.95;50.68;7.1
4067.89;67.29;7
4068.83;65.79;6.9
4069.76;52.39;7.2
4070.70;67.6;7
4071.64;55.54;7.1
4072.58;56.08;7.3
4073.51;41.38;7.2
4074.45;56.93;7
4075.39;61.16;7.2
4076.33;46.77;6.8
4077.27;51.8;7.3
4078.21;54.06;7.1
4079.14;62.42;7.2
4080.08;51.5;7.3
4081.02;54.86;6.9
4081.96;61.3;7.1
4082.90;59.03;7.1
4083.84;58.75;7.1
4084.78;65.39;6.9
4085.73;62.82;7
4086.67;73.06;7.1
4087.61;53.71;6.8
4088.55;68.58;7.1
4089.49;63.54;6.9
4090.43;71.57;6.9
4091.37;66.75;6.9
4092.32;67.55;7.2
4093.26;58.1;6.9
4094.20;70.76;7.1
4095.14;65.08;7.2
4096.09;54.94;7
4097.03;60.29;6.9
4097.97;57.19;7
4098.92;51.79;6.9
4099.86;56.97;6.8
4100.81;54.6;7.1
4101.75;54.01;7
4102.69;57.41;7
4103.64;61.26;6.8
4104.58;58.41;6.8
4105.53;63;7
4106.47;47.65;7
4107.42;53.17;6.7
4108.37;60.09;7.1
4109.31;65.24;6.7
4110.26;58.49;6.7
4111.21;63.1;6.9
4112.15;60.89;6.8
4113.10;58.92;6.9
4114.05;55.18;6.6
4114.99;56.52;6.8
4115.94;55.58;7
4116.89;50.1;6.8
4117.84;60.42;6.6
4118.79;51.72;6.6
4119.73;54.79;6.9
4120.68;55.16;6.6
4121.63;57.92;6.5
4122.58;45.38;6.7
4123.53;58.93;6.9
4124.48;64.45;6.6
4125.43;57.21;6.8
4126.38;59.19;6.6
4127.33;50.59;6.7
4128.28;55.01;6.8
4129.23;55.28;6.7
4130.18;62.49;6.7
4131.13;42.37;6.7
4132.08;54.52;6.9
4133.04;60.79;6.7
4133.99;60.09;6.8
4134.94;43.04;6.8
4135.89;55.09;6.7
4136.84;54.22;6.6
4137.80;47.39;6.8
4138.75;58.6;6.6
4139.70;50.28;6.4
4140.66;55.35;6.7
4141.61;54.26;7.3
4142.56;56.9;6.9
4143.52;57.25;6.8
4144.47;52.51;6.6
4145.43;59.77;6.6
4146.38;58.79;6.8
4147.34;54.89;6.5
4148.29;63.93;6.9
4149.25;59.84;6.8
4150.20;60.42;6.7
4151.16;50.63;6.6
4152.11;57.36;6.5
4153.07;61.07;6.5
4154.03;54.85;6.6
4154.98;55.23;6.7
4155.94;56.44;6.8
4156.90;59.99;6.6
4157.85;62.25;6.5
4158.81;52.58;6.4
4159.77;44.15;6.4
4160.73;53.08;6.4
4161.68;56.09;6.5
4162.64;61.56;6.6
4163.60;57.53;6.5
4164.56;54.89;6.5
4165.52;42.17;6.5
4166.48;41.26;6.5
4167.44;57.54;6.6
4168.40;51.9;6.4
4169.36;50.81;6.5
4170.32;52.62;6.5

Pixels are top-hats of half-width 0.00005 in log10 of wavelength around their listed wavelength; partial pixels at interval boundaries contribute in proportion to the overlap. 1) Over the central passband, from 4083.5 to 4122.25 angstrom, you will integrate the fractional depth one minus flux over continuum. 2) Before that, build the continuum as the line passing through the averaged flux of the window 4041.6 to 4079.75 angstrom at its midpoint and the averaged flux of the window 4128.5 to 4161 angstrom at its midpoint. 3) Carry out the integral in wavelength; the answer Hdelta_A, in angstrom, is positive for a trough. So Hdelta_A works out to -2.9 angstrom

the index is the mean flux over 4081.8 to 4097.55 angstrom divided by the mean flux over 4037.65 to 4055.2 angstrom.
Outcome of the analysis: 1.2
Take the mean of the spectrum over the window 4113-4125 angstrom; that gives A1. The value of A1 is 55.7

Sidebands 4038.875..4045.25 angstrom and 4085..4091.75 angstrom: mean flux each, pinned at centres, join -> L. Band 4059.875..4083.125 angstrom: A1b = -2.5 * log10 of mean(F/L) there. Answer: 0.104 mag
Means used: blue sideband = 54.4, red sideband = 65.7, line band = 55.9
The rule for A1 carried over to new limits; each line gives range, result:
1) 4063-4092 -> 58.8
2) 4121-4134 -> 55.8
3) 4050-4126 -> 57.7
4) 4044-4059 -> 54.6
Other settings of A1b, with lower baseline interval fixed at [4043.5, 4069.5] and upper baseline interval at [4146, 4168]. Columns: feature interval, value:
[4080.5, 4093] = -0.15 mag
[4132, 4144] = 0.02 mag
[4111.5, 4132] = -0.01 mag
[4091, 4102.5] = -0.08 mag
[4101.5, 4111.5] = -0.06 mag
